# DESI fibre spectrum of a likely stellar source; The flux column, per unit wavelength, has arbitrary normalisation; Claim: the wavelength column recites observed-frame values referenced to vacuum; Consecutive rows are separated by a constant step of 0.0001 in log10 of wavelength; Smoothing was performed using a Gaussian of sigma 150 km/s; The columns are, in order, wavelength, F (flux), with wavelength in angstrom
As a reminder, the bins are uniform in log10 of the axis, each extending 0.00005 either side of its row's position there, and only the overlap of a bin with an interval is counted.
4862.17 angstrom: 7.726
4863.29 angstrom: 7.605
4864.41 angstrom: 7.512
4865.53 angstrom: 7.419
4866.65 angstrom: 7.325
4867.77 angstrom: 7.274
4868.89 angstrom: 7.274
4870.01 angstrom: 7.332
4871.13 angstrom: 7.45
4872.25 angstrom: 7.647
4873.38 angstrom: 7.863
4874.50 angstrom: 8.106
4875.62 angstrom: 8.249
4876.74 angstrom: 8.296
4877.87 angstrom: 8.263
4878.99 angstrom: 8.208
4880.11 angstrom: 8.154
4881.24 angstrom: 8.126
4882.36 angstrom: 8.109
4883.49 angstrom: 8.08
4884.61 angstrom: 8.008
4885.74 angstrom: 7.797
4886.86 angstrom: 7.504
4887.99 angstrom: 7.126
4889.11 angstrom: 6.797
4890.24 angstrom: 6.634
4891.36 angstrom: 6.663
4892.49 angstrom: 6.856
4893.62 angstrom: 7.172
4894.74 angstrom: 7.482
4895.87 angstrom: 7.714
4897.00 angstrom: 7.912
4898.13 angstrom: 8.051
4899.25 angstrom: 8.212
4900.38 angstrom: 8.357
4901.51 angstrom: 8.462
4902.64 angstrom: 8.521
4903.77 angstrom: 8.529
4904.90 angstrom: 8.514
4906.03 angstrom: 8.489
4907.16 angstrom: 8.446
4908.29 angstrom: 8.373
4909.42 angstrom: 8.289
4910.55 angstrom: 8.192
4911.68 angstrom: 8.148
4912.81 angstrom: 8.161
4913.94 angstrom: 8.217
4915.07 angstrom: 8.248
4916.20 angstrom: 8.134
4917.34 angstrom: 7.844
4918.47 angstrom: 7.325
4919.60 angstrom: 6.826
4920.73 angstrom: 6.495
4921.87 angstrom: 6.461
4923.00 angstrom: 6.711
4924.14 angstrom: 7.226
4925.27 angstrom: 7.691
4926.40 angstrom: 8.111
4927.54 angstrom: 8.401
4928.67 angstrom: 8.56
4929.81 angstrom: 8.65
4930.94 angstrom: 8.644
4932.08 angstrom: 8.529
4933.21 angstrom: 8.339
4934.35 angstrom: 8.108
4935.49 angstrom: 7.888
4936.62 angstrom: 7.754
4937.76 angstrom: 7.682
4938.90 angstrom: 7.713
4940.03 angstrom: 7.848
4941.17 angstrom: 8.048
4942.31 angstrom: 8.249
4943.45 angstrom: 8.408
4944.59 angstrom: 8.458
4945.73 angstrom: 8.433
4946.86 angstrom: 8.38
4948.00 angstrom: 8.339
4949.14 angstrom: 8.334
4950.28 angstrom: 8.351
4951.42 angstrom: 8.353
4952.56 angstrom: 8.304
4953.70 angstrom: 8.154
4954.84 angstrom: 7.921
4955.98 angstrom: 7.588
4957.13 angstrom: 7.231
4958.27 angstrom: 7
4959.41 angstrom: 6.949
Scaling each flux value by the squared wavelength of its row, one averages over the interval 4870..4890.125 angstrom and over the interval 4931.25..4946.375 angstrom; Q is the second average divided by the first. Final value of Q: 1.06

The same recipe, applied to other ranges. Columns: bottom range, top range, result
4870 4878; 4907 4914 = 1.06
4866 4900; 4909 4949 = 1.06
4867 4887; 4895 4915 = 1.06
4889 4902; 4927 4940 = 1.10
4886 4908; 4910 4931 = 1.01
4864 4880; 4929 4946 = 1.08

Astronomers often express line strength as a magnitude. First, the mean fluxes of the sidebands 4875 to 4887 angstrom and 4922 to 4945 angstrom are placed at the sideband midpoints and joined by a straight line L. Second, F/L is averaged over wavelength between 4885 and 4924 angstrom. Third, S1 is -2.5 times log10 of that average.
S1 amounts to 0.05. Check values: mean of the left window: 8.09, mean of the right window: 8.02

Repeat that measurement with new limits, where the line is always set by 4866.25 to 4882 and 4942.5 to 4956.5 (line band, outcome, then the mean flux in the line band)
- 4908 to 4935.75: 0.028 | 7.9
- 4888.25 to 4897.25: 0.117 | 7.13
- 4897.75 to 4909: -0.053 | 8.4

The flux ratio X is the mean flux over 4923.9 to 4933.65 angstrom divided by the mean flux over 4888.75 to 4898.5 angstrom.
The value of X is 1.14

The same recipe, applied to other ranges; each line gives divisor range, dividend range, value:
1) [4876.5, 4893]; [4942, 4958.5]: 1.06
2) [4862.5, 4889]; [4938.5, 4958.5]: 1.04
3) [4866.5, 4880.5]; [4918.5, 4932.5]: 0.98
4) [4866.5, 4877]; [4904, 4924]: 1.02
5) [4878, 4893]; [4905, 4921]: 1.06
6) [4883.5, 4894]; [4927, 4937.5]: 1.15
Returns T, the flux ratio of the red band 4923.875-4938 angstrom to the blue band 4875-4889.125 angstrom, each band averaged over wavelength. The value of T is 1.03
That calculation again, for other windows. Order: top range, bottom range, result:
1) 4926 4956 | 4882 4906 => 1.06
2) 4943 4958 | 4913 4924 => 1.10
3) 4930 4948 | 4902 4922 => 1.02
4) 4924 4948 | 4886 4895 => 1.16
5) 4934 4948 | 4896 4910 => 0.97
